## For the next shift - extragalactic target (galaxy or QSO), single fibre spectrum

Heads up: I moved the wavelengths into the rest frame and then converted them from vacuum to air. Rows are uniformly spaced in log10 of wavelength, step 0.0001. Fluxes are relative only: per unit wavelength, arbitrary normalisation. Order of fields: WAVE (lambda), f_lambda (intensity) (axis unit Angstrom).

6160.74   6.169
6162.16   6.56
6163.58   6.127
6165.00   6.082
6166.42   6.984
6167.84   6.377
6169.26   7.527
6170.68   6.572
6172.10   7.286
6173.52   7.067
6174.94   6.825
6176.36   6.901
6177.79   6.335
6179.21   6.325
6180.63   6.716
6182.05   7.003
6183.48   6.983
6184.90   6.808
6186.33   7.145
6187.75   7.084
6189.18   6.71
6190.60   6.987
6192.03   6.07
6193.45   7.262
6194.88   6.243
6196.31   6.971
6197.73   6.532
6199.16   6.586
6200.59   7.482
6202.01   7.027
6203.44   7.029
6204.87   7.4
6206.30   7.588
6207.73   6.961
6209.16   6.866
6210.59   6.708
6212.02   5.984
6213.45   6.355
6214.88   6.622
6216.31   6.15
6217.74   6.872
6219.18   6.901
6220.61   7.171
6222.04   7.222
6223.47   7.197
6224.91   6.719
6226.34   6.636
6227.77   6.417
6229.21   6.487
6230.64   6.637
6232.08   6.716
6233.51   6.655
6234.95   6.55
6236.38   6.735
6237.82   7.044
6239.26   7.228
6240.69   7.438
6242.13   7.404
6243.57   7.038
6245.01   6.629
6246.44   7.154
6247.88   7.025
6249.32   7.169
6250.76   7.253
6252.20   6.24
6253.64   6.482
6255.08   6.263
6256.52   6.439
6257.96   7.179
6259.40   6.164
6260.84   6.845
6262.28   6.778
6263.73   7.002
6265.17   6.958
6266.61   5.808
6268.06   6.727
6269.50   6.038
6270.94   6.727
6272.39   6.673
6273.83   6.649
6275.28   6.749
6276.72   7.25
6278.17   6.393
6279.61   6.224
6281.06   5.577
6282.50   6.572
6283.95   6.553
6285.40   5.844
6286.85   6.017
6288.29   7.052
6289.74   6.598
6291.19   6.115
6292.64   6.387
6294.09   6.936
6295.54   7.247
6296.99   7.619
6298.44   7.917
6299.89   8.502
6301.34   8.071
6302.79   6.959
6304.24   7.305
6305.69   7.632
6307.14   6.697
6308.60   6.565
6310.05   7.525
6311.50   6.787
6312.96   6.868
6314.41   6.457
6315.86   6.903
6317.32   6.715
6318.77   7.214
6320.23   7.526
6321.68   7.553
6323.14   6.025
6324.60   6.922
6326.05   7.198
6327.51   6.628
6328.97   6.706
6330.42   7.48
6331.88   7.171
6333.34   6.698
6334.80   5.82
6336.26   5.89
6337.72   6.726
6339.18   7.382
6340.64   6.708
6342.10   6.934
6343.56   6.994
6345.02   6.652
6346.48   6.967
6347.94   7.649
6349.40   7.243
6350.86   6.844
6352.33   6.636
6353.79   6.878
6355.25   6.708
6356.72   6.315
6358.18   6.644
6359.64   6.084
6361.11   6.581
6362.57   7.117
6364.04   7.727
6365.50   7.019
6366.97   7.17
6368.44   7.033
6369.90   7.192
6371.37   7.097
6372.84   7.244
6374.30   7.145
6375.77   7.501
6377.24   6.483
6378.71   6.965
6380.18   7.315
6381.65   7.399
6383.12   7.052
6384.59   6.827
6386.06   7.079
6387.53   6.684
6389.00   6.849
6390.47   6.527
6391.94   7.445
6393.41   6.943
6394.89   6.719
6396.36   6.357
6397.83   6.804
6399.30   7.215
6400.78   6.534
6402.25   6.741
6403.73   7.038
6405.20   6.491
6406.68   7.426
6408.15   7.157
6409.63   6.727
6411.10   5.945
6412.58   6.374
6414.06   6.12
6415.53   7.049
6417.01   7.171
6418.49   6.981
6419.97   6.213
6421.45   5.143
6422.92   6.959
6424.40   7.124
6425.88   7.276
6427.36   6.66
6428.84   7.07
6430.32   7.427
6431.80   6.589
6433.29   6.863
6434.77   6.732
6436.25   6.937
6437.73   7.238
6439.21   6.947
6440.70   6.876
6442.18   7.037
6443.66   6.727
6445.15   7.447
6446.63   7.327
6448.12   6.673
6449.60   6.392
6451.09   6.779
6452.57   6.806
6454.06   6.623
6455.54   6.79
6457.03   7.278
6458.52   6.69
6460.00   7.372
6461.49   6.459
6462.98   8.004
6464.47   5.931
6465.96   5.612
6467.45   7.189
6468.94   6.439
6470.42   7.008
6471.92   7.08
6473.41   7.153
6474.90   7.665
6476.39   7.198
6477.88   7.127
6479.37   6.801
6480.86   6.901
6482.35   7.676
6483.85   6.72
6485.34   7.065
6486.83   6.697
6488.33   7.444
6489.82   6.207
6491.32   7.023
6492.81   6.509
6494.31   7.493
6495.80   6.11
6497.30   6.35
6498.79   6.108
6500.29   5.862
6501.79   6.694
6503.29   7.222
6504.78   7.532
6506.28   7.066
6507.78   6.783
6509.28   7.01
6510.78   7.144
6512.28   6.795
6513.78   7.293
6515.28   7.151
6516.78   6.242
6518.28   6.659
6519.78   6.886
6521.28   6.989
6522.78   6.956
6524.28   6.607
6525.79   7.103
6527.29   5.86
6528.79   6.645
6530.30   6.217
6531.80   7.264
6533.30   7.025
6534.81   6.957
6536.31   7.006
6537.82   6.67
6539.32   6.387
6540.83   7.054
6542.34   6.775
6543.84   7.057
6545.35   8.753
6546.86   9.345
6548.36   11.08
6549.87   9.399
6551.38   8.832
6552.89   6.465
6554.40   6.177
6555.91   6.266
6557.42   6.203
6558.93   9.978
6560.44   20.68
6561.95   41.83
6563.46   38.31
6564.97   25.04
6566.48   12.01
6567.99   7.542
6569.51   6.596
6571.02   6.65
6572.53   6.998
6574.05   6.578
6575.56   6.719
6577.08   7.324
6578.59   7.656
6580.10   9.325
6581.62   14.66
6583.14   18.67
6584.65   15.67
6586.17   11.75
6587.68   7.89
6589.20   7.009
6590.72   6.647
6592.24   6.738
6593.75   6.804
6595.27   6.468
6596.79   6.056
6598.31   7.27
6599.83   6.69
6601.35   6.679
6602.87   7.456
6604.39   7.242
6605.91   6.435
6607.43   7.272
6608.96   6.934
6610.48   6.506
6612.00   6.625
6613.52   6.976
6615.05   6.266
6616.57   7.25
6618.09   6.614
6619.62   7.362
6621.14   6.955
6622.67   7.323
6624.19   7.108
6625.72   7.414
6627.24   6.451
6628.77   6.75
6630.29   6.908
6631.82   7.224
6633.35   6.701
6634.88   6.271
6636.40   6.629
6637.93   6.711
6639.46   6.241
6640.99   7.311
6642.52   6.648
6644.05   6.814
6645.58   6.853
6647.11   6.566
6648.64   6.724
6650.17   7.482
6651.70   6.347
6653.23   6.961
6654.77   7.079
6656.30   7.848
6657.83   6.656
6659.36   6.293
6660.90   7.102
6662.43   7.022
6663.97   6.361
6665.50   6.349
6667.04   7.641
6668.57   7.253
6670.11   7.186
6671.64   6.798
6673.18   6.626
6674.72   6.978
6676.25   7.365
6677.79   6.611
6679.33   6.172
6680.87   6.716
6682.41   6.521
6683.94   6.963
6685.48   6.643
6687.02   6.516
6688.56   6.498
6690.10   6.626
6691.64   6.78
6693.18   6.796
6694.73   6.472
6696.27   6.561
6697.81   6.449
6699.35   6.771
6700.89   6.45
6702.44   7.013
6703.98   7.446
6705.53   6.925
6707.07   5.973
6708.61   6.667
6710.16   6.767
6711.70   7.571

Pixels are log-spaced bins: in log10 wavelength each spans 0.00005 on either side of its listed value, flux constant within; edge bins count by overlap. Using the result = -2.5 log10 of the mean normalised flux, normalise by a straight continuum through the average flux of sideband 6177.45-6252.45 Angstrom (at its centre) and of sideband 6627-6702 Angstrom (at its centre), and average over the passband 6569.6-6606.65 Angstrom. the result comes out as -0.23 mag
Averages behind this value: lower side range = 6.85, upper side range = 6.77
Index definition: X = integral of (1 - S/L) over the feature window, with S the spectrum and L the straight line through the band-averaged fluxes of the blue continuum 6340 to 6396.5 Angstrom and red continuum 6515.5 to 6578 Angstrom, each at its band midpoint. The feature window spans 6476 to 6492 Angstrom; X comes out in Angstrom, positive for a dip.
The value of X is 3.17 Angstrom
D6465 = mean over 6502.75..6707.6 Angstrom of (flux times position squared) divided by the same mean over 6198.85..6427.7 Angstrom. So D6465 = 1.3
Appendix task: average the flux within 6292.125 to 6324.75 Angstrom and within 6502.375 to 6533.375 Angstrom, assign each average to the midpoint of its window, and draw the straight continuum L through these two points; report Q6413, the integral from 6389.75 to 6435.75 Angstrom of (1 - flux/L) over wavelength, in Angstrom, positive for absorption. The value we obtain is 1.6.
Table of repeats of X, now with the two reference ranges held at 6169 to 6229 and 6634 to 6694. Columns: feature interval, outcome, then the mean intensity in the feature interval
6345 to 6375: -0.6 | 6.96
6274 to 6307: -0.3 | 6.88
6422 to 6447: -0.7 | 7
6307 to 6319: -0.1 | 6.85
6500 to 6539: -0.2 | 6.84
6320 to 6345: 0.0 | 6.83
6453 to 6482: -0.5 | 6.92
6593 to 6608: -0.1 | 6.83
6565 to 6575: -3.2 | 8.97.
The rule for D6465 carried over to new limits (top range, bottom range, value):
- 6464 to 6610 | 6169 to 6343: 1.35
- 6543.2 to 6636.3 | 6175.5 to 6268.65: 1.54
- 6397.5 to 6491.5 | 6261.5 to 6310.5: 1.06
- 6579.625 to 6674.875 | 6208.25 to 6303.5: 1.23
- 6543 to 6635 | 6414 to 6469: 1.44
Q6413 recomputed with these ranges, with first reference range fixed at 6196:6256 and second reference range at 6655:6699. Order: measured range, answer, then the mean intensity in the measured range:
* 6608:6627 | -0.40 Angstrom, 6.93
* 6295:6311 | -1.44 Angstrom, 7.45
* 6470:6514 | -0.72 Angstrom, 6.92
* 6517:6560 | -3.74 Angstrom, 7.39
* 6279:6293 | 1.11 Angstrom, 6.29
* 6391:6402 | -0.04 Angstrom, 6.85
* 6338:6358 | -0.22 Angstrom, 6.91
